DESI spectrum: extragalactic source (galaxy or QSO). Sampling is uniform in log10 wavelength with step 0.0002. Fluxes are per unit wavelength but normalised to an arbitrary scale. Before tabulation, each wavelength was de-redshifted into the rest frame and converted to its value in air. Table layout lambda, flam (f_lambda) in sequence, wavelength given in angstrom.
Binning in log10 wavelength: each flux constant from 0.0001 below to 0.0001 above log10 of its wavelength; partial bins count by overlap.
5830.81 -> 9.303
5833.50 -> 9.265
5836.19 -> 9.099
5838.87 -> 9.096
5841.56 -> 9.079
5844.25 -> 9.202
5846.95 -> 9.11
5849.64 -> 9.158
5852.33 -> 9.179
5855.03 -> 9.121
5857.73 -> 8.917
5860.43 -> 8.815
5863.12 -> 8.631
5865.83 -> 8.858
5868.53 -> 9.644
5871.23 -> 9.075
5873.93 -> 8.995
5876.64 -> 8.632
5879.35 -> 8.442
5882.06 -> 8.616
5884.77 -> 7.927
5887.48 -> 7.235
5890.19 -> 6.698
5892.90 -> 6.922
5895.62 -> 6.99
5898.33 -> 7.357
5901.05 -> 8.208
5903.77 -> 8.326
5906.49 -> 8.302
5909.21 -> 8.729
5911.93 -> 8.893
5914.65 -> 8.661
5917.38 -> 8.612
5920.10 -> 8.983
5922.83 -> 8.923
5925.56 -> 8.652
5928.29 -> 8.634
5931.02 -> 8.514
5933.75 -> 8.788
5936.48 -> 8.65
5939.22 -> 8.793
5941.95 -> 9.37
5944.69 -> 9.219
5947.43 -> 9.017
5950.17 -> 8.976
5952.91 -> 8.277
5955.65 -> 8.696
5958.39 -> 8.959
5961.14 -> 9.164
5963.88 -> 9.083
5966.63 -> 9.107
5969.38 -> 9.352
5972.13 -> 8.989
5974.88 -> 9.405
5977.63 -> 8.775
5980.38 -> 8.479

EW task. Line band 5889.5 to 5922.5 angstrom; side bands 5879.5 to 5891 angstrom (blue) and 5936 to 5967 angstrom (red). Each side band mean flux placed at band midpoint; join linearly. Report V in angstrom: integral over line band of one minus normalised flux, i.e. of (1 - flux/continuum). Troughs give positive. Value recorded 0.09 angstrom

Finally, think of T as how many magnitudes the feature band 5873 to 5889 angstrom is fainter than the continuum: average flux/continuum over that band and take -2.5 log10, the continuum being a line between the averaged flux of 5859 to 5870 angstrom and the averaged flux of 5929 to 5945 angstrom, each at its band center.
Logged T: 0.09 mag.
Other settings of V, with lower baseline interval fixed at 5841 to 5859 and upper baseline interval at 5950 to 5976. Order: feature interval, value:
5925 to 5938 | 0.5 angstrom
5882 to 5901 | 3.6 angstrom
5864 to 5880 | 0.2 angstrom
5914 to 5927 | 0.4 angstrom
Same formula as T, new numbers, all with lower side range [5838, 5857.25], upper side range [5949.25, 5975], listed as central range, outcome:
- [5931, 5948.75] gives 0.01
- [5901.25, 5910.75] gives 0.08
